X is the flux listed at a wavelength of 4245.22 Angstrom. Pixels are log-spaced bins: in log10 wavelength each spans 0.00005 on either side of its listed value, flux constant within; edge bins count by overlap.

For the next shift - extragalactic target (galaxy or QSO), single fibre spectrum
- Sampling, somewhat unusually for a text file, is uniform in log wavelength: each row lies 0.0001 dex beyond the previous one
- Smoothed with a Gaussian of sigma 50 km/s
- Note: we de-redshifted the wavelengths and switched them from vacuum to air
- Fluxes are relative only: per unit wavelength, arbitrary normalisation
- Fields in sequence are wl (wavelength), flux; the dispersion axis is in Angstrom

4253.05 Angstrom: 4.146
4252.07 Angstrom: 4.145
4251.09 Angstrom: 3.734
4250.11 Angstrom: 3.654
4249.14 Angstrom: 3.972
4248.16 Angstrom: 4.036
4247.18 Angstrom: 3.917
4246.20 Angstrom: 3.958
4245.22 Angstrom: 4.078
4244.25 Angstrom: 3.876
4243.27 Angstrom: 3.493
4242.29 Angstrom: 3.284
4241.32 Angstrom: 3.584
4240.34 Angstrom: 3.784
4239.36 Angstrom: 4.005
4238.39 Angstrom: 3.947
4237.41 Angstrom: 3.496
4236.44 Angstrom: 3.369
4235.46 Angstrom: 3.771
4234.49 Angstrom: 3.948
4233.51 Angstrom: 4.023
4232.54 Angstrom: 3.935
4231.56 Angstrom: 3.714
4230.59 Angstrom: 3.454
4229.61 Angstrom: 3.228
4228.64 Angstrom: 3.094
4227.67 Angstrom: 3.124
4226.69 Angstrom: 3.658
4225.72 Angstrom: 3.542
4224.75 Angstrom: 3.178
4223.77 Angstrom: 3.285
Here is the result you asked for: 4.078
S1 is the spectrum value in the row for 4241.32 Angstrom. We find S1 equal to 3.584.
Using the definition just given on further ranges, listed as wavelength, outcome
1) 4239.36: 4.005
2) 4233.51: 4.023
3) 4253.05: 4.146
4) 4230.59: 3.454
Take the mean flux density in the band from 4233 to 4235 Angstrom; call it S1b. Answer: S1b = 3.99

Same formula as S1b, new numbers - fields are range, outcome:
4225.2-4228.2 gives 3.44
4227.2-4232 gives 3.32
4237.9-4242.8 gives 3.72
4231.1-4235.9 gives 3.88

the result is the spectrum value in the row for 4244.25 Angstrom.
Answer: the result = 3.876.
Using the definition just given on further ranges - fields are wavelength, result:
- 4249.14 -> 3.972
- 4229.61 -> 3.228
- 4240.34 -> 3.784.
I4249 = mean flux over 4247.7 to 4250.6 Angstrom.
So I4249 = 3.89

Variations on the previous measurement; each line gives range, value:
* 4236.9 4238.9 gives 3.73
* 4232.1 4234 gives 3.98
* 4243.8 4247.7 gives 3.96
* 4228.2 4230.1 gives 3.16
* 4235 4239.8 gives 3.72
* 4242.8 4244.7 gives 3.68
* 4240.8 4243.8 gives 3.46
